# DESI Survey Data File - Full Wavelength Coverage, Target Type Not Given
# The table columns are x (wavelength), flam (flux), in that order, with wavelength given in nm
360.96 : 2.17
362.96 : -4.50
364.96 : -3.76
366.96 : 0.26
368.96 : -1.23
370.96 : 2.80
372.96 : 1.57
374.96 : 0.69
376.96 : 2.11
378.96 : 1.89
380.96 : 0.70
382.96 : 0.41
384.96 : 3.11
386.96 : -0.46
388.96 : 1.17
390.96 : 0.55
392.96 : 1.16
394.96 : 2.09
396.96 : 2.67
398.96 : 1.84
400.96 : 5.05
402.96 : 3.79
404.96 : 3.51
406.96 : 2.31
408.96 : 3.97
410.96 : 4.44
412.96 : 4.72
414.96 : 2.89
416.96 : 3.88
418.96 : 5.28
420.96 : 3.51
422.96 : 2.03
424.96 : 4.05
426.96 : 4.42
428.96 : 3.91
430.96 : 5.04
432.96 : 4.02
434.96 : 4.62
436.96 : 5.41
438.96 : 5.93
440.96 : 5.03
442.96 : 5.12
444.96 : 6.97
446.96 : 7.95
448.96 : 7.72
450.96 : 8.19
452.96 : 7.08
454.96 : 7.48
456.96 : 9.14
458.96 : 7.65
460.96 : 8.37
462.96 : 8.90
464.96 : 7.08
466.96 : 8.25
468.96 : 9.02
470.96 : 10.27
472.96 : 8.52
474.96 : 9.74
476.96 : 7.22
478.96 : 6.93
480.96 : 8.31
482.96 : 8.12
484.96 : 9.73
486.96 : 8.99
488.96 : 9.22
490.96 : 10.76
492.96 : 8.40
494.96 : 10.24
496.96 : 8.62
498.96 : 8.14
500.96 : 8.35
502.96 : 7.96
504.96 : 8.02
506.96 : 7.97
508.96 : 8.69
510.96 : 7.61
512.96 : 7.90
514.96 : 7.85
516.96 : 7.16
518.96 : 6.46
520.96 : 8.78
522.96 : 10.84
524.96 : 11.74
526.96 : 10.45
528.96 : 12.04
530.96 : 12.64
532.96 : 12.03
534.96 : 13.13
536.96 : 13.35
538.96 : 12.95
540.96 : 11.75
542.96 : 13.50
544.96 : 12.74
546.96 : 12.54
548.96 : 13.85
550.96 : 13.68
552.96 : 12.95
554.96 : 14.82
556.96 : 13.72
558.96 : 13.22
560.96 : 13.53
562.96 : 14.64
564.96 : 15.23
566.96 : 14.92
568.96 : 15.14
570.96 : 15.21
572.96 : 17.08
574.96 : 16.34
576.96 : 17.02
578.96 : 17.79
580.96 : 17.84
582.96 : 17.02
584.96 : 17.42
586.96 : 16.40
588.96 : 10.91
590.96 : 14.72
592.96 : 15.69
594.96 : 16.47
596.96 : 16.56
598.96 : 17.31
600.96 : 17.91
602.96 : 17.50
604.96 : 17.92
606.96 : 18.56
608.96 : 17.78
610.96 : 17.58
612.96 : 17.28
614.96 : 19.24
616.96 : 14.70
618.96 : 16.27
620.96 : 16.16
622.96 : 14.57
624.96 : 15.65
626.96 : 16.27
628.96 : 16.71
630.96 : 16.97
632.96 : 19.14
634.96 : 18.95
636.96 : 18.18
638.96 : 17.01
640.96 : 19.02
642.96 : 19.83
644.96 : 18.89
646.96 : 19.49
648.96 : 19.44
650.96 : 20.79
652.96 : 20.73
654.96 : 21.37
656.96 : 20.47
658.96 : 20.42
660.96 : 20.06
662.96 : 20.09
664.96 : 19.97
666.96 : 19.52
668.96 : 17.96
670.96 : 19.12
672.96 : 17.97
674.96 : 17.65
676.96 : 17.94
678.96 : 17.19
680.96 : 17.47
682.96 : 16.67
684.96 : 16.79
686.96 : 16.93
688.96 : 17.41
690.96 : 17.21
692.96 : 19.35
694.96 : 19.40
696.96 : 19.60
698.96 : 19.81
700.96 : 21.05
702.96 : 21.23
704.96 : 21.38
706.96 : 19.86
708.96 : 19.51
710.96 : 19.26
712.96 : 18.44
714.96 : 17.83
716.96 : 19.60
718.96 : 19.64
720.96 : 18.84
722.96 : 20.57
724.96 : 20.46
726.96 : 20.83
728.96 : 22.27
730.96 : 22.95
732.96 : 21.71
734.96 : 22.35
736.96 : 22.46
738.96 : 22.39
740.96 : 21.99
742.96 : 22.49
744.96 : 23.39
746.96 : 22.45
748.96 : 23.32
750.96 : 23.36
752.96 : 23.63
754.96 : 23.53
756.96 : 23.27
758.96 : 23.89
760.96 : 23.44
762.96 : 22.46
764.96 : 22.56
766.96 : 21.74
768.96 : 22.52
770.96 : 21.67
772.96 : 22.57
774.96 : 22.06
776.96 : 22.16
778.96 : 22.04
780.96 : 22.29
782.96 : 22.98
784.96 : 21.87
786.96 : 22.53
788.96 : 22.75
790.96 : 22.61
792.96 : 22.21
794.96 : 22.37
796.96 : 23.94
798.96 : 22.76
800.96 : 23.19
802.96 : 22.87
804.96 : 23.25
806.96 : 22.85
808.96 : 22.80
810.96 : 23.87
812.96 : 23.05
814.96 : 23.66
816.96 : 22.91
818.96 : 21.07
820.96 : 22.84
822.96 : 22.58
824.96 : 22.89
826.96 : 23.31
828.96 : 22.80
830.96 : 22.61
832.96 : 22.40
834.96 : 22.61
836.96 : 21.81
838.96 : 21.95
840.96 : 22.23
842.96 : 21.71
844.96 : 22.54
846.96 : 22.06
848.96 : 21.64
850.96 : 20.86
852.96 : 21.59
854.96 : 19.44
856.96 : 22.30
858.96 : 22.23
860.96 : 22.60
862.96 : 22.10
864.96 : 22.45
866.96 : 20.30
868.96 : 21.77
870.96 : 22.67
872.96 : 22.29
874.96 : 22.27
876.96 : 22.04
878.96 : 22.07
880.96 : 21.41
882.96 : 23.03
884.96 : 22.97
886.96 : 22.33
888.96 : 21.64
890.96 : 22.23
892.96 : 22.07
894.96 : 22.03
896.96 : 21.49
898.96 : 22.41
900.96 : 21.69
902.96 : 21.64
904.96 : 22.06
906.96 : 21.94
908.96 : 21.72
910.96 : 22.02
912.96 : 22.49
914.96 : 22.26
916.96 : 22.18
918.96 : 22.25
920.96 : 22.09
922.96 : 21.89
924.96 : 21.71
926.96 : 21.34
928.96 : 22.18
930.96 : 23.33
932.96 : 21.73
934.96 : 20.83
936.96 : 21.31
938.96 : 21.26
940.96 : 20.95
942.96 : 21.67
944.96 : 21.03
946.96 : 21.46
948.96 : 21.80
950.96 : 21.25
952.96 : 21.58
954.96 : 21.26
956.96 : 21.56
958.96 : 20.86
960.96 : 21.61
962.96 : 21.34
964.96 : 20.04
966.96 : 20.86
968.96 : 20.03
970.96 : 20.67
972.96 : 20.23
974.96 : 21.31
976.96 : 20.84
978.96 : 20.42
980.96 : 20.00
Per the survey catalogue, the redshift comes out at 0.000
